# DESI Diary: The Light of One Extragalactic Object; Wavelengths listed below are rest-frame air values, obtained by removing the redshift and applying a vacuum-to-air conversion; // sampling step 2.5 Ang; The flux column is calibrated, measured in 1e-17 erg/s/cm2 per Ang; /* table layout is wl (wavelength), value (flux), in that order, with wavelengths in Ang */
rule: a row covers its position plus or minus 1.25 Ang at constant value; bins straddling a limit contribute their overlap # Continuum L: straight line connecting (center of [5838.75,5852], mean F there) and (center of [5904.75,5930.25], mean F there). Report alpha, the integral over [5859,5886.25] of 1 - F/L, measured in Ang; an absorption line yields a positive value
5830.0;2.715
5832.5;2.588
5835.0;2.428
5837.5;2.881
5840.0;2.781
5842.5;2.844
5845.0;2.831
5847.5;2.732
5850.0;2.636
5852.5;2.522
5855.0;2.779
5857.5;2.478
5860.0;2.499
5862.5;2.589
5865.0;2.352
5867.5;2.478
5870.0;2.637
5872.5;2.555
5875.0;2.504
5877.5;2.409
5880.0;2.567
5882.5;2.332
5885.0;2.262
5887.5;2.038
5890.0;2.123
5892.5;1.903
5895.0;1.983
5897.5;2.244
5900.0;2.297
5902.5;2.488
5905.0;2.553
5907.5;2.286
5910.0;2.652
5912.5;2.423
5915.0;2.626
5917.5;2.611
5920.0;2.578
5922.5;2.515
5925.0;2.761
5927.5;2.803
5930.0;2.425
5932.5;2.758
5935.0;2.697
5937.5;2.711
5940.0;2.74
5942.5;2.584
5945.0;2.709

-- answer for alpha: 2.2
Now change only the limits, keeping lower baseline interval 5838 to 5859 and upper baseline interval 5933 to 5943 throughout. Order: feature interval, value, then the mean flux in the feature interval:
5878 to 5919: 5.5 Ang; 2.34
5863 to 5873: 0.7 Ang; 2.51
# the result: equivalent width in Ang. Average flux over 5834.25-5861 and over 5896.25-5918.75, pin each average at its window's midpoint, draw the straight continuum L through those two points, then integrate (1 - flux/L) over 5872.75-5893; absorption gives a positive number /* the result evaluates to 2.1 Ang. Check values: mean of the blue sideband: 2.68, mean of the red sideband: 2.46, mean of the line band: 2.29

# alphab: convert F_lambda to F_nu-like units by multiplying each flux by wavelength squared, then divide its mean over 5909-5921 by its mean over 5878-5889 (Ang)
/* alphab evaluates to 1.1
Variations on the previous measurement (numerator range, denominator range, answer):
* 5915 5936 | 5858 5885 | 1.08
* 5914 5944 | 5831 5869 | 1.04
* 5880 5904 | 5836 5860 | 0.83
